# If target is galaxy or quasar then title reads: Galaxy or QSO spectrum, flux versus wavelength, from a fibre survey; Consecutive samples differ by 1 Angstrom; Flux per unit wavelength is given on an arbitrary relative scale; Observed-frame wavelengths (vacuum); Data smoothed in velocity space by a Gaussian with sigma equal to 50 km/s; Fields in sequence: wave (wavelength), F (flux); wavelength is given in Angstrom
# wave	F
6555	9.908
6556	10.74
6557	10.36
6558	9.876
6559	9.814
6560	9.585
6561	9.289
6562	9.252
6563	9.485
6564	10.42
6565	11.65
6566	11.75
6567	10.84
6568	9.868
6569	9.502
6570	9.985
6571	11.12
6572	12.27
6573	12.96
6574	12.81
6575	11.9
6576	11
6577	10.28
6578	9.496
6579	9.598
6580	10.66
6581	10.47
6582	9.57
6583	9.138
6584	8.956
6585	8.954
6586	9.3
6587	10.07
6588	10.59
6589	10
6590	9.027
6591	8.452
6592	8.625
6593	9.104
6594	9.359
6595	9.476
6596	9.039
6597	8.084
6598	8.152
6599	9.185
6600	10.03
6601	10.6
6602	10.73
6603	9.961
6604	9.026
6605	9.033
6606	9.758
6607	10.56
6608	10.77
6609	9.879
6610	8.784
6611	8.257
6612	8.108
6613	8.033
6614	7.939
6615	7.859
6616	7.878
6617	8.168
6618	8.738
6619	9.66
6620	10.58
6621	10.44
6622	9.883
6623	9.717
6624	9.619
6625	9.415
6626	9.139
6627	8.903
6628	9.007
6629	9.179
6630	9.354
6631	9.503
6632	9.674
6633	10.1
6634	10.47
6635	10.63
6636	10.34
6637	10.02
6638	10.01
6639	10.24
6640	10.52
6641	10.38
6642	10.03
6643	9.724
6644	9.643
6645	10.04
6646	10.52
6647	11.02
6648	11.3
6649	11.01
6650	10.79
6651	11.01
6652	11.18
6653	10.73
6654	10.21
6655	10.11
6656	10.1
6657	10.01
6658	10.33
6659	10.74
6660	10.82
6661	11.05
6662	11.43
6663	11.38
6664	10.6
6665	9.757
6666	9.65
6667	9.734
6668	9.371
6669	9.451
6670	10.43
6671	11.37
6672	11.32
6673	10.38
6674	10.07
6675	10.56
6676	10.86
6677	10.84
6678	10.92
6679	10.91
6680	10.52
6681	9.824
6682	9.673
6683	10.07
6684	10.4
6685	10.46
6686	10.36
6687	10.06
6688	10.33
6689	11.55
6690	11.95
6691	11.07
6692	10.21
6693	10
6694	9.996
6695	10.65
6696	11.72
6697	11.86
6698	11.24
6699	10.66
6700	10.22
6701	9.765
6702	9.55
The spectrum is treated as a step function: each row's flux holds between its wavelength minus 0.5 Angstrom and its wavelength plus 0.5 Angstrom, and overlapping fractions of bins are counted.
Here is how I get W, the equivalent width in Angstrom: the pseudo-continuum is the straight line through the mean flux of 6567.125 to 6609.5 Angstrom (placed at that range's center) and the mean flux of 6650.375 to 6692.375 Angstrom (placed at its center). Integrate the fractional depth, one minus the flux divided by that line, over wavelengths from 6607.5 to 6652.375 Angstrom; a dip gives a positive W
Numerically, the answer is 2.3 Angstrom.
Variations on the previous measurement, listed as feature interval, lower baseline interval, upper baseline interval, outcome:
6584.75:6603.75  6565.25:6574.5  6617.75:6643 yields 2.3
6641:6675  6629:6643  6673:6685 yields -0.7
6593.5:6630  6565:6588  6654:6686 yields 4.3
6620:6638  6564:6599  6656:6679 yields 0.9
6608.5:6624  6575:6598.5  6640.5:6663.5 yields 1.6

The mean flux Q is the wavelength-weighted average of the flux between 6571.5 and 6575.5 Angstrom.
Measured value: 12.5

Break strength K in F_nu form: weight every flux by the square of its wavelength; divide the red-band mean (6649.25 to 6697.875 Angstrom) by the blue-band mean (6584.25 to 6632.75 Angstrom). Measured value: 1.2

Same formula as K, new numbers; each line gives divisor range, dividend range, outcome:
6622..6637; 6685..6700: 1.14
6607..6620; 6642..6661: 1.21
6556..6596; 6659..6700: 1.08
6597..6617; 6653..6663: 1.18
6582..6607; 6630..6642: 1.09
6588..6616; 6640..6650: 1.15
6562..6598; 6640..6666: 1.07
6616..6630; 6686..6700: 1.18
